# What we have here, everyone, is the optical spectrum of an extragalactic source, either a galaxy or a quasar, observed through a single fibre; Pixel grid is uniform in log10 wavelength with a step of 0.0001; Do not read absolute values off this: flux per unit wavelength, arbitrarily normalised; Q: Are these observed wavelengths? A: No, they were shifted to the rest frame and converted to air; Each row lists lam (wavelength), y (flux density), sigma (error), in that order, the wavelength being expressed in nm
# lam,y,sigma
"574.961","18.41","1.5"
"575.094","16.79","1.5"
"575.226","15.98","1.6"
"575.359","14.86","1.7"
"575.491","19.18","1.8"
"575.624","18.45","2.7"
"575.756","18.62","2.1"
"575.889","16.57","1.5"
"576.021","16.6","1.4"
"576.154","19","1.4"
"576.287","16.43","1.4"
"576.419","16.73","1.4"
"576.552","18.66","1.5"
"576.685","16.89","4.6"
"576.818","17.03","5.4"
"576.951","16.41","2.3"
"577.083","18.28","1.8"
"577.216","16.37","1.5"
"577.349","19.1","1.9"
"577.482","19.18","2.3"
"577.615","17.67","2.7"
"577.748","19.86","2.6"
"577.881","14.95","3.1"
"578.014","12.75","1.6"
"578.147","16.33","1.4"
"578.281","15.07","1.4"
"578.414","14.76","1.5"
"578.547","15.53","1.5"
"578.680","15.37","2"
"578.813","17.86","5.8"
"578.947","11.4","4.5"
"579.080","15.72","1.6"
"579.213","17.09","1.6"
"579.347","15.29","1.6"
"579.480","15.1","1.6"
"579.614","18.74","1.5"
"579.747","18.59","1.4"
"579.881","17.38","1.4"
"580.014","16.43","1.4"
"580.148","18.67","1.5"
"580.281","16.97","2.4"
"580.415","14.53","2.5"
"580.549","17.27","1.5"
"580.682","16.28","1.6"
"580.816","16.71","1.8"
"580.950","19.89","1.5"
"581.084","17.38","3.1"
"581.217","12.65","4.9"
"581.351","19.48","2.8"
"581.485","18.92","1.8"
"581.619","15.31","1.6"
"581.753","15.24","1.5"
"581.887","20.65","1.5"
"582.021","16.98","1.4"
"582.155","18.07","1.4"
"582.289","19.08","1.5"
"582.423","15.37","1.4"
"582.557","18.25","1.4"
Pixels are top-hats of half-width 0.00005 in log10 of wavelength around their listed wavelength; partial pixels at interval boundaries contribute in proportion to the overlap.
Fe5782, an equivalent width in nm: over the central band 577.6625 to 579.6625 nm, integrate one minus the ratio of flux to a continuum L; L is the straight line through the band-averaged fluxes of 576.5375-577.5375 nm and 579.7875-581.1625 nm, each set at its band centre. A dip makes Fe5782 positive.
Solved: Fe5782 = 0.20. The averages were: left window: 17.7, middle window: 15.7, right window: 17.1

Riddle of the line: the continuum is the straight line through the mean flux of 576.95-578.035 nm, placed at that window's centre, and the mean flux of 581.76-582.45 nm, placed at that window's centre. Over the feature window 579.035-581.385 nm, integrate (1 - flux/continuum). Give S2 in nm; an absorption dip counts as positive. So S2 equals 0.11 nm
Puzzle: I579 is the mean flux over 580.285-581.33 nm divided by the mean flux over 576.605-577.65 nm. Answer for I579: 0.9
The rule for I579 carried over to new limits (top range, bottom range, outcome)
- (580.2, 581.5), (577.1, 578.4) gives 1.01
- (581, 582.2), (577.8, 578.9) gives 1.12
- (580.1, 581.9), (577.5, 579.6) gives 1.08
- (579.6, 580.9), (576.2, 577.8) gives 0.97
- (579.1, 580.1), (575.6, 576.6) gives 0.96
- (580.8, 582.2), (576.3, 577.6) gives 0.99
